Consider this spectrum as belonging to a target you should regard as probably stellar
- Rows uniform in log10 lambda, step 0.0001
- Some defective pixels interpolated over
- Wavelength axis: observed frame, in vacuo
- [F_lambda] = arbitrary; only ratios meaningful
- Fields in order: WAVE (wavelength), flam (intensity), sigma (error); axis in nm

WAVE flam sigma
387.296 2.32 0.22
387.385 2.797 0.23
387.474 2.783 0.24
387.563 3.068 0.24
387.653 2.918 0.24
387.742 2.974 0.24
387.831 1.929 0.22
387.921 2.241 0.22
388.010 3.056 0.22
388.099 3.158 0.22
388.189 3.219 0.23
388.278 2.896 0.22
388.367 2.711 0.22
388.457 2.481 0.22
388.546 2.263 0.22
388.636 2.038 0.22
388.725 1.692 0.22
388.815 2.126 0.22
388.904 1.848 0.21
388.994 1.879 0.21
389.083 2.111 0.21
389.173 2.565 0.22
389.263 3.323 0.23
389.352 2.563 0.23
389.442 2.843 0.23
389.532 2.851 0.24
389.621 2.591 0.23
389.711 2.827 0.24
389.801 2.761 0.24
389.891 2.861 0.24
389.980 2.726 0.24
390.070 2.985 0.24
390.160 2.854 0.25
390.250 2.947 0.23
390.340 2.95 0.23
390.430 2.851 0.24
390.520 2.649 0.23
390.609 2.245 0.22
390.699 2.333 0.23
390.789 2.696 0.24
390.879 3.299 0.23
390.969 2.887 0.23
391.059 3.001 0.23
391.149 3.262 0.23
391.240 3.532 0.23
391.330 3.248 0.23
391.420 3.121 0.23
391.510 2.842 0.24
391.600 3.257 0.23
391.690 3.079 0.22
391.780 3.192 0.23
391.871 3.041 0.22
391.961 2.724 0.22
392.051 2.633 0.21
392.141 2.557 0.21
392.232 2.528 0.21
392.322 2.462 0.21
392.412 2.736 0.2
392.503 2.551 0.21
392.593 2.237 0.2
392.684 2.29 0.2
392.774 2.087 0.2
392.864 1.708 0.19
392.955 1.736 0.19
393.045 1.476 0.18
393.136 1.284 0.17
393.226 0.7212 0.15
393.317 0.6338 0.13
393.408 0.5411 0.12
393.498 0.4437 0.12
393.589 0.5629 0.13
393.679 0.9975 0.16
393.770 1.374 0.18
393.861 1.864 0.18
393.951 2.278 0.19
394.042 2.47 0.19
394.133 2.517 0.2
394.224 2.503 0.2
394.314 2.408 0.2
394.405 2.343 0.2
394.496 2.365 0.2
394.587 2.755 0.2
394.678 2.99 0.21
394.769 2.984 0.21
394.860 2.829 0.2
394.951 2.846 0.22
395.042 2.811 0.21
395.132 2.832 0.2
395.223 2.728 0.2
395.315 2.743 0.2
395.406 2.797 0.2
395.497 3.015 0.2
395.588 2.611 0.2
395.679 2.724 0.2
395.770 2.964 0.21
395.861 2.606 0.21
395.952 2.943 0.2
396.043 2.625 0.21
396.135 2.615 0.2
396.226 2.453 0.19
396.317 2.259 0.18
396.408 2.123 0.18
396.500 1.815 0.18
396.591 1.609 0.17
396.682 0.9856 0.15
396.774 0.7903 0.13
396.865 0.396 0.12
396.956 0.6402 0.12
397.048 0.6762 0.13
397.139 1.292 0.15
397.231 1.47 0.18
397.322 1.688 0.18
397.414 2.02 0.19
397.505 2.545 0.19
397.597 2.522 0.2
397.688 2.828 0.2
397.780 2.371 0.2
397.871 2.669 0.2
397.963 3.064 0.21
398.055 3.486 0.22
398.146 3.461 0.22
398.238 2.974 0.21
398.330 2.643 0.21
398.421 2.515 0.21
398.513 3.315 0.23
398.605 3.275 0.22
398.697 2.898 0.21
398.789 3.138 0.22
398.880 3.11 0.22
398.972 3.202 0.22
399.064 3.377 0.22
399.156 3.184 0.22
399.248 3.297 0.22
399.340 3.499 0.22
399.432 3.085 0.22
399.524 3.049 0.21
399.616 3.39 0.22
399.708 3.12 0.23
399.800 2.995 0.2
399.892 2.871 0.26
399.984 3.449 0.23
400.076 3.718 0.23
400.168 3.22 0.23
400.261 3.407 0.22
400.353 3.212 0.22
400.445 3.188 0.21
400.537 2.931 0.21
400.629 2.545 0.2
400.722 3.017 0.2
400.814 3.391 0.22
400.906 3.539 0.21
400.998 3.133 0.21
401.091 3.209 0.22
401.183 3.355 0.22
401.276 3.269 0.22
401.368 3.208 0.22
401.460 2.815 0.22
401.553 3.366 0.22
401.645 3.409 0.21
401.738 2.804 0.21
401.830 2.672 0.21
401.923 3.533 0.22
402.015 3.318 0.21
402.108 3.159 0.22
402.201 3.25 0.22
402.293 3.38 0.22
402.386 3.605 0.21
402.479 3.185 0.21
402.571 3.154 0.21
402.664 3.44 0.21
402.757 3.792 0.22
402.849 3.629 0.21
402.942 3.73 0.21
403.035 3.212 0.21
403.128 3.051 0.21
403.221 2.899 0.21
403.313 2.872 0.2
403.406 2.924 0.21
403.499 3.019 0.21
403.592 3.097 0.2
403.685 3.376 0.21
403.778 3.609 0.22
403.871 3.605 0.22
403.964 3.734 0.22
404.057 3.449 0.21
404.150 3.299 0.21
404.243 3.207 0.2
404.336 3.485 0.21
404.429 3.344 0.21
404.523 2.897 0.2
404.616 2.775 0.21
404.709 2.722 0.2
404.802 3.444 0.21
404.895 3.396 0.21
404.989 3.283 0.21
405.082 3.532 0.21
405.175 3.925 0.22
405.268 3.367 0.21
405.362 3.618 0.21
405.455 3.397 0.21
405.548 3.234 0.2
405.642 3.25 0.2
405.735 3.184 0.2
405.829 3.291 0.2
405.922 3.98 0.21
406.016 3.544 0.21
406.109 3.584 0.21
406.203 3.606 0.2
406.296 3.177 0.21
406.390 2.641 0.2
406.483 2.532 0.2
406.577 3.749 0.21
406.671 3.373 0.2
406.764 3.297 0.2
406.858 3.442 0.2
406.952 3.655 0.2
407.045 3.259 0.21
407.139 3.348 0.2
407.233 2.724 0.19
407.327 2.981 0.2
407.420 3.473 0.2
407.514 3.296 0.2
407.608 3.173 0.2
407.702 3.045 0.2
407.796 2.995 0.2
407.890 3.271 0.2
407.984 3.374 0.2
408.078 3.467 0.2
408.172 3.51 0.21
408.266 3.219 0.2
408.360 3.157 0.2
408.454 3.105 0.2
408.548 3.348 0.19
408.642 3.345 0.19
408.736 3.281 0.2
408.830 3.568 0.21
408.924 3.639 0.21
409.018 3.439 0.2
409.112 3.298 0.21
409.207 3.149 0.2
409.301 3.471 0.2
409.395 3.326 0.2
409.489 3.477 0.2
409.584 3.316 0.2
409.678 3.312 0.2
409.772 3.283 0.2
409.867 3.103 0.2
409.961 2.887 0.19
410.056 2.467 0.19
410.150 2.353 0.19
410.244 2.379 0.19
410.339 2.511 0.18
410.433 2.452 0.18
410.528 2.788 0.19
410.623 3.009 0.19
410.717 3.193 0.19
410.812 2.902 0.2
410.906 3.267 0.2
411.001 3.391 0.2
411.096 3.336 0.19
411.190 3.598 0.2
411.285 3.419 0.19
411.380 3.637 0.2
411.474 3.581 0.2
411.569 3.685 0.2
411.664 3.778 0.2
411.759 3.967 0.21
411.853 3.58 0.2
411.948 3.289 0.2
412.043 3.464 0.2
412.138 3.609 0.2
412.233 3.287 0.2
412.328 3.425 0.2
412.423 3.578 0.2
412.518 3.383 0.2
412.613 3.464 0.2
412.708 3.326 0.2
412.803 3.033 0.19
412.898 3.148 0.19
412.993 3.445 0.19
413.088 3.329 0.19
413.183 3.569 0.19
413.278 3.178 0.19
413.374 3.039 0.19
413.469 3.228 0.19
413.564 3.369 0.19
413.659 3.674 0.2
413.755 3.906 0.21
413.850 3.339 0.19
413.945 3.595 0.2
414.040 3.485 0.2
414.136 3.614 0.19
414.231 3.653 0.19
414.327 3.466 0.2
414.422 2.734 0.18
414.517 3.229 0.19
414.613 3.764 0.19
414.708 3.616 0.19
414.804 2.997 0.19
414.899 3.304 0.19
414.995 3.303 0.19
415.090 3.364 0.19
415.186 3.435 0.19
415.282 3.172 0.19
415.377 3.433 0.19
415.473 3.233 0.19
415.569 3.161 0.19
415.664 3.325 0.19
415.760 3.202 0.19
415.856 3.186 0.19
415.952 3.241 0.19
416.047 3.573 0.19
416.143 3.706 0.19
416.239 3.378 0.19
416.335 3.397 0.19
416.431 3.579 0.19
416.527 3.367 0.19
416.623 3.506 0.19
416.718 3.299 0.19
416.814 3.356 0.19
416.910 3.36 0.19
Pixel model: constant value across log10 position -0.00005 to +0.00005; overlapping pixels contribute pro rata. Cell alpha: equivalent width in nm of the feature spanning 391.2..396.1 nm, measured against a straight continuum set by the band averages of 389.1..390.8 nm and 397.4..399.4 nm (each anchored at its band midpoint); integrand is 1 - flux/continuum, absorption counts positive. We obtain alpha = 0.827 nm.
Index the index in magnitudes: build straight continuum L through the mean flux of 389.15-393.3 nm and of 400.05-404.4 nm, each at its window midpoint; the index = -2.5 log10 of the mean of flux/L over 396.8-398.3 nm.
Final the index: 0.379 mag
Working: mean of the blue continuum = 2.64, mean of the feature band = 2.12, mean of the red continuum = 3.26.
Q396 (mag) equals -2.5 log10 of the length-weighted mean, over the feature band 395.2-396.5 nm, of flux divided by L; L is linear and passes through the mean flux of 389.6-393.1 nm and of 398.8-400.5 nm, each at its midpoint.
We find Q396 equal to 0.14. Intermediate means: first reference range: 2.71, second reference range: 3.24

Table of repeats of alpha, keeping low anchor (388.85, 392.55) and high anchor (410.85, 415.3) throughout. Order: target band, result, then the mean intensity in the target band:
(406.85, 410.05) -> 0.019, 3.27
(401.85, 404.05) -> -0.131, 3.32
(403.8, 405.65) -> -0.097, 3.35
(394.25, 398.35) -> 0.810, 2.36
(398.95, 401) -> -0.108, 3.21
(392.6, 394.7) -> 0.821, 1.75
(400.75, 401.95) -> -0.043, 3.2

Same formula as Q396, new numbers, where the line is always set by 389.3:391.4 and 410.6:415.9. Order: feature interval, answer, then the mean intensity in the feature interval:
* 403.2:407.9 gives -0.02 mag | 3.28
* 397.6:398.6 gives 0.04 mag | 2.93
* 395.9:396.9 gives 0.50 mag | 1.89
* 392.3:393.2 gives 0.40 mag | 2.02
